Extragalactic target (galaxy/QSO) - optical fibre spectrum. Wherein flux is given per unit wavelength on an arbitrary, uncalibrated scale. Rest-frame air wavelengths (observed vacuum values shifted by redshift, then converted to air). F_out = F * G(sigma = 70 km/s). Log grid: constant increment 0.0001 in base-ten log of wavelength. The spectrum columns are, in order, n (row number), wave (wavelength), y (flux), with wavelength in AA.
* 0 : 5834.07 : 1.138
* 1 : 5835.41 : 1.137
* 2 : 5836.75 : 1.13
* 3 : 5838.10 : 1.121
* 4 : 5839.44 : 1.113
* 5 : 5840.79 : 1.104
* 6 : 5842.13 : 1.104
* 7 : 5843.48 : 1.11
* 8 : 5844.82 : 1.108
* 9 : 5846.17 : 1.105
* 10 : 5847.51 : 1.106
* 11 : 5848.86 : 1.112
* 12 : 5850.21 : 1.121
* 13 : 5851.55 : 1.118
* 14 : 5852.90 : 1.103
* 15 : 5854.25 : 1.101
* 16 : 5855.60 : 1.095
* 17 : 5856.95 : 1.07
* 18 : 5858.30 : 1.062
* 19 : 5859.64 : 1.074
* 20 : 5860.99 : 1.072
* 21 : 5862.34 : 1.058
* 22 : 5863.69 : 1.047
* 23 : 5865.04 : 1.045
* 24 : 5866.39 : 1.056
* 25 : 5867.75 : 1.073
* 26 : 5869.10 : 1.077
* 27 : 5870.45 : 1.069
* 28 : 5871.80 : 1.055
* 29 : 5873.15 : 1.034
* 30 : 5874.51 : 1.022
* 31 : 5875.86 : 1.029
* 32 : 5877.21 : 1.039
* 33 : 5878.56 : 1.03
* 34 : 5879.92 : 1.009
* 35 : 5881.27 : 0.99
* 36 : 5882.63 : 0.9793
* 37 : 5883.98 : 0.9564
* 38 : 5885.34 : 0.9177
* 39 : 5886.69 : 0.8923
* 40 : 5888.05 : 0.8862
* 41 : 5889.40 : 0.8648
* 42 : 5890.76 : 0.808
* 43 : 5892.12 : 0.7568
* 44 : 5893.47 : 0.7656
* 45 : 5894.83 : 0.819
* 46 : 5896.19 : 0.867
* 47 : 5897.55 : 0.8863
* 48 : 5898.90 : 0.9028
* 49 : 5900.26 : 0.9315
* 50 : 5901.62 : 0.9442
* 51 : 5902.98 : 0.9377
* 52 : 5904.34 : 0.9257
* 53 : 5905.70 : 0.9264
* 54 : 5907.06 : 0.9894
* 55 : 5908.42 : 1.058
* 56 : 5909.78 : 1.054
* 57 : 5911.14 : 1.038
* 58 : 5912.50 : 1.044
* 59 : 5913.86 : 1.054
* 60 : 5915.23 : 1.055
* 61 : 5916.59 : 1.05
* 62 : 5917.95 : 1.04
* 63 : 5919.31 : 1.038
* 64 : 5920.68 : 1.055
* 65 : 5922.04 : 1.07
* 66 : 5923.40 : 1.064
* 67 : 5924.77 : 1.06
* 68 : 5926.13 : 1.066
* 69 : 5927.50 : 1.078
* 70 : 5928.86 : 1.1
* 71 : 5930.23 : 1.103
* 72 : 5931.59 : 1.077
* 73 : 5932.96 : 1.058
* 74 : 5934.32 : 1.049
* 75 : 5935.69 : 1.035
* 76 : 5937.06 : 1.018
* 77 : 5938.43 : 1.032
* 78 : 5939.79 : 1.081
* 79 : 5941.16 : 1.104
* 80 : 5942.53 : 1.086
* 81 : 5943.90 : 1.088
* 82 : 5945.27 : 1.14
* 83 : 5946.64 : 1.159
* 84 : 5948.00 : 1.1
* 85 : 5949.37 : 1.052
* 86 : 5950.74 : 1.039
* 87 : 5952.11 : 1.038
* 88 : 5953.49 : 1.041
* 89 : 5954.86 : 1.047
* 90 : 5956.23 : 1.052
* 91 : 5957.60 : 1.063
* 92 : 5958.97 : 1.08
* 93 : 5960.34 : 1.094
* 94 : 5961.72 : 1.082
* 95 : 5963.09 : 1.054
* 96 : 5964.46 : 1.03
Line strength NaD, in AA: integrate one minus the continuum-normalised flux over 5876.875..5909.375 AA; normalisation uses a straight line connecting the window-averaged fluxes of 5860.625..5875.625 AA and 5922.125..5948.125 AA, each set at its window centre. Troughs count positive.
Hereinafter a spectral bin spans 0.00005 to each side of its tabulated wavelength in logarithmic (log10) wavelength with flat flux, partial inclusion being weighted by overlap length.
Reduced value 4.4 AA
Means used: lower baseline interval 1.05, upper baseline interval 1.08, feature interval 0.92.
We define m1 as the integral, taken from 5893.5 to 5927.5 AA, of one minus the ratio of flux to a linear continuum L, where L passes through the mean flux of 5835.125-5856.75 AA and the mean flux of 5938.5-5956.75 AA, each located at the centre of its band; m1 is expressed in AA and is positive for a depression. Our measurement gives 3.0 AA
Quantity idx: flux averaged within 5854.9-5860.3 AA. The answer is 1.08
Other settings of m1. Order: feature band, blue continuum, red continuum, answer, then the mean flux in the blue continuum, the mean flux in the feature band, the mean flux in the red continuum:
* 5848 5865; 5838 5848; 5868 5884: -0.1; 1.11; 1.08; 1.03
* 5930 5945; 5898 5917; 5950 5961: -0.5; 0.992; 1.07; 1.06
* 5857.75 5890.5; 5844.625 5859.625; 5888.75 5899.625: -1.7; 1.1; 1.01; 0.834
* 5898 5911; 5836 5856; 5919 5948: 1.5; 1.11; 0.965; 1.08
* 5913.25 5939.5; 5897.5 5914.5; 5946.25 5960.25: -1.1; 0.98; 1.06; 1.07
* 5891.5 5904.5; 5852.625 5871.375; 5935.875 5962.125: 2.4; 1.07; 0.872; 1.07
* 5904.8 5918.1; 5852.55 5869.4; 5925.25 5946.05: 0.6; 1.07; 1.03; 1.07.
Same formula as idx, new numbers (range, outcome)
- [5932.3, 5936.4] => 1.05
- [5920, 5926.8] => 1.06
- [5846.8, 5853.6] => 1.11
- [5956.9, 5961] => 1.08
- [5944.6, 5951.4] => 1.1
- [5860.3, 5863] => 1.06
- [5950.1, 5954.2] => 1.04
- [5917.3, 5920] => 1.04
